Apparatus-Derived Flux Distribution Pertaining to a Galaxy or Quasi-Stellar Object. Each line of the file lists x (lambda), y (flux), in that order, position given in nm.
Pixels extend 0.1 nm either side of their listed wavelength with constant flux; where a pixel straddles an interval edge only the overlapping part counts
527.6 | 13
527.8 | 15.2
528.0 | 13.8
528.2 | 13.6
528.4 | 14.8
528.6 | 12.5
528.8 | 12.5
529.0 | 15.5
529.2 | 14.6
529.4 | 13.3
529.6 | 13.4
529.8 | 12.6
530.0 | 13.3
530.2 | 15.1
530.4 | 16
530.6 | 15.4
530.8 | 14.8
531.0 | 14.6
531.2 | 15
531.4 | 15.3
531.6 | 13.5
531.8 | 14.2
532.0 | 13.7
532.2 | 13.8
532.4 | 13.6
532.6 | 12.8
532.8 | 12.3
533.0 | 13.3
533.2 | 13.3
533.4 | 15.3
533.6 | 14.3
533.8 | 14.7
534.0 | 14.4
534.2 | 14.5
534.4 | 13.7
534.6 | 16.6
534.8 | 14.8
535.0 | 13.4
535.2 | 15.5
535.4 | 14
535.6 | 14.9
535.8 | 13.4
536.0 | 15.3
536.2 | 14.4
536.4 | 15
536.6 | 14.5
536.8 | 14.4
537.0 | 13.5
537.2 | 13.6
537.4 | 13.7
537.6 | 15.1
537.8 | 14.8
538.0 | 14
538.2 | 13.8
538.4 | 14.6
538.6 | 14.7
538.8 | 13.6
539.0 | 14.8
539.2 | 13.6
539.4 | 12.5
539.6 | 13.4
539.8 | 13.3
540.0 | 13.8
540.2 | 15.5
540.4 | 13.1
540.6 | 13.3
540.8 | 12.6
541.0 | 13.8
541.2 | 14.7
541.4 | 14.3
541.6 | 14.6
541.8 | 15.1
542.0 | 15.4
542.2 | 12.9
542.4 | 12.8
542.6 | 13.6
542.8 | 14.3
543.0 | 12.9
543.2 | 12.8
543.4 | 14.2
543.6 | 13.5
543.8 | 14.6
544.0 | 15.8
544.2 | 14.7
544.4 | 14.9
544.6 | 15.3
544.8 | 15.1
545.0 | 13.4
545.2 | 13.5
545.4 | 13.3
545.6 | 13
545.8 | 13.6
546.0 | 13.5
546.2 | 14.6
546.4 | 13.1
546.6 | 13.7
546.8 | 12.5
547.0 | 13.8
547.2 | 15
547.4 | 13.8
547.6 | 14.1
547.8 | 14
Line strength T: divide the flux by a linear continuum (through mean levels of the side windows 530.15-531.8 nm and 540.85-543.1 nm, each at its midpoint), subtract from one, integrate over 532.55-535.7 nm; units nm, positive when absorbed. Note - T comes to 0.08 nm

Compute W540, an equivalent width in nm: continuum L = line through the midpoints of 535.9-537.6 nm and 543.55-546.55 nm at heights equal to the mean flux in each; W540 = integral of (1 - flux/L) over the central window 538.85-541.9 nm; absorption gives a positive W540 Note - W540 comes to 0.078 nm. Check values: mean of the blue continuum 14.3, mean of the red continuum 14.1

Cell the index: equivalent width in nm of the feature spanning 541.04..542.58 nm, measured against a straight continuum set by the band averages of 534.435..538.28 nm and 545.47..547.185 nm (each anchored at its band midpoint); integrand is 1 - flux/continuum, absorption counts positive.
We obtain -0.03 nm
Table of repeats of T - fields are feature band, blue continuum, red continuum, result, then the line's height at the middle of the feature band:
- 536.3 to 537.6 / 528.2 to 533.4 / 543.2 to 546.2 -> -0.01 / 14.1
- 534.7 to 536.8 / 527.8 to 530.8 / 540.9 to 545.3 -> -0.06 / 14.1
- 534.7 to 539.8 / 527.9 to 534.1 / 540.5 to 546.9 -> -0.08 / 14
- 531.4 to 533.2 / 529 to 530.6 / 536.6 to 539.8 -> 0.08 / 14.2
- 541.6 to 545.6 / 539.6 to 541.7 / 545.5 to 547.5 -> -0.10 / 13.8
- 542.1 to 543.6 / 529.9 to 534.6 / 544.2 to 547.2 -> 0.06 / 14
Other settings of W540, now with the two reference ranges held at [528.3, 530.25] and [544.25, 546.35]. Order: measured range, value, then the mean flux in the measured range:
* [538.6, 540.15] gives 0.02 nm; 13.7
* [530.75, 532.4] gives -0.06 nm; 14.3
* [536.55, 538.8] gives -0.05 nm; 14.2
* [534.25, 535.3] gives -0.07 nm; 14.8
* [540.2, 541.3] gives 0.02 nm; 13.7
